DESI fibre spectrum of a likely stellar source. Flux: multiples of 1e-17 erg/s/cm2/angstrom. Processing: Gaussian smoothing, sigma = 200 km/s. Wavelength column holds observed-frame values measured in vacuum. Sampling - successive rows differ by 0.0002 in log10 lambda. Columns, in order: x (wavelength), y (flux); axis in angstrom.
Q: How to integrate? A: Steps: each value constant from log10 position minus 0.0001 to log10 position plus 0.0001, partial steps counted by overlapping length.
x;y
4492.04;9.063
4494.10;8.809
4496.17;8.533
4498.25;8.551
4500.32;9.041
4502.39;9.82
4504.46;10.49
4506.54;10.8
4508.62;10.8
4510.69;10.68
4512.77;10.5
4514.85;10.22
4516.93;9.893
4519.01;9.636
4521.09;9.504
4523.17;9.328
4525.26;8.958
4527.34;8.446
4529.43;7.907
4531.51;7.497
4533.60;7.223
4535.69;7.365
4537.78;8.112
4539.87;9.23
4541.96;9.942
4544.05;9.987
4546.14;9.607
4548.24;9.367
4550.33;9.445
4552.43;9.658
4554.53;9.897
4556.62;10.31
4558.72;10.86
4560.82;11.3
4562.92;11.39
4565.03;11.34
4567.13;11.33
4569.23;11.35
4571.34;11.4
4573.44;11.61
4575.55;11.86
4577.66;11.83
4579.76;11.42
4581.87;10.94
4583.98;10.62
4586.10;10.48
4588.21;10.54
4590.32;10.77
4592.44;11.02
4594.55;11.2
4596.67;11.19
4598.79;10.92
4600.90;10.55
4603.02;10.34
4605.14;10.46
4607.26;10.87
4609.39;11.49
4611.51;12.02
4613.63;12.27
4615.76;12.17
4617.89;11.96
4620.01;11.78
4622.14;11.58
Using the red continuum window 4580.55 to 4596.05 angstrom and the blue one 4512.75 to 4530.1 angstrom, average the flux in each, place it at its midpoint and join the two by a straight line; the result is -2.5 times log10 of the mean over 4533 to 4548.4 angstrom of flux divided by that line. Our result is 0.105 mag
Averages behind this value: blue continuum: 9.34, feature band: 8.87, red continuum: 10.8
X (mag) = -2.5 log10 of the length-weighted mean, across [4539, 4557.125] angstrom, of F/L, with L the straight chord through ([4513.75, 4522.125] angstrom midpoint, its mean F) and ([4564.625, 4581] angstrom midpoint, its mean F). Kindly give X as 0.11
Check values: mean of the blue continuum 9.82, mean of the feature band 9.71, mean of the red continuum 11.5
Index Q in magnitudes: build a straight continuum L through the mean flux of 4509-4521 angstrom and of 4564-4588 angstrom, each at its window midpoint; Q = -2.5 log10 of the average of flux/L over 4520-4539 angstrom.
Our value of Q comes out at 0.25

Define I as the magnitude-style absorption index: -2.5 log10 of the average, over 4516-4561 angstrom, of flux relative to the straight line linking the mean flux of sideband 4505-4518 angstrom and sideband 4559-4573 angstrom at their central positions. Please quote 0.18 mag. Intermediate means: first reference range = 10.5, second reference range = 11.3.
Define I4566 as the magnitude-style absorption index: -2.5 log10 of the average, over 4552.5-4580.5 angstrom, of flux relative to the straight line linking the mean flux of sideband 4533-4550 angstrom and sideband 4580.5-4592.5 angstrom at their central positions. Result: -0.128 mag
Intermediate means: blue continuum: 8.92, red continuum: 10.7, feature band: 11.2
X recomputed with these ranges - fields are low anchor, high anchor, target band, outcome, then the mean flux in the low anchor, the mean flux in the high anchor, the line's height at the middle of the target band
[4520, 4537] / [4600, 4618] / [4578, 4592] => -0.05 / 8.28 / 11.3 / 10.4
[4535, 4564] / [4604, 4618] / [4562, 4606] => -0.03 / 9.78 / 11.6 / 10.8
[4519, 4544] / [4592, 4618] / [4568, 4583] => -0.13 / 8.61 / 11.2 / 10.2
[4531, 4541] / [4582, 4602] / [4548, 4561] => -0.14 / 7.92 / 10.8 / 8.88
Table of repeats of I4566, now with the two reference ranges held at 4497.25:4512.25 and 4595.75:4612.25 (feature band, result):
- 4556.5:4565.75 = -0.05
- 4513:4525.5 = 0.05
